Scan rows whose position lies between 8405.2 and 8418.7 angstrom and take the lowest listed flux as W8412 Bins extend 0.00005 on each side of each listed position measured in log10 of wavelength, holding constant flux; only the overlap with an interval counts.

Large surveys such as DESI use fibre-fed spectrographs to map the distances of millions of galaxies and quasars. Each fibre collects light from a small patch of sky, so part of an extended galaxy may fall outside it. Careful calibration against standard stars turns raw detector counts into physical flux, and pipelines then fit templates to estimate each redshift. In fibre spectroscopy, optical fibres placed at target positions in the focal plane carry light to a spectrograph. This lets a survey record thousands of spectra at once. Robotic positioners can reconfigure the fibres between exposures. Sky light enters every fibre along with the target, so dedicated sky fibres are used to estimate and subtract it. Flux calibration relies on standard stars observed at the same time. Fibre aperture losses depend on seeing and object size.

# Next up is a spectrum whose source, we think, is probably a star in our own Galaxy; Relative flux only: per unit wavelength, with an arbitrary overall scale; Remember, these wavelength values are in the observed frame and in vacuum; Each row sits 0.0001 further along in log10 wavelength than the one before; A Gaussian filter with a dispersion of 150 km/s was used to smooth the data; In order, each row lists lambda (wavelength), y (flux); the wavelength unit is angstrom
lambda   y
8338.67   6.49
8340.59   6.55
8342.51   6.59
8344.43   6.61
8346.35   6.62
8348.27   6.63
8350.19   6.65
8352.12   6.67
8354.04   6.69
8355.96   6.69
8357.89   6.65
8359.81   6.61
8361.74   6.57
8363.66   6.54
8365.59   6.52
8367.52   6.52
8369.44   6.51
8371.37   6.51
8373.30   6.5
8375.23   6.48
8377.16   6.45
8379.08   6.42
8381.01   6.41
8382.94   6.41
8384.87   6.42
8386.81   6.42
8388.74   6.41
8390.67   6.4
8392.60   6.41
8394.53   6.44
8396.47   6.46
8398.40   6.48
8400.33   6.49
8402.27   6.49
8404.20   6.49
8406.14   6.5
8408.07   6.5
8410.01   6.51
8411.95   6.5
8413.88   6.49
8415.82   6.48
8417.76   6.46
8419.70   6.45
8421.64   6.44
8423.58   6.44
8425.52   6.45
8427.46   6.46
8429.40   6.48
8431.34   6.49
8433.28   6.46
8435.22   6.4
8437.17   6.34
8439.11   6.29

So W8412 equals 6.46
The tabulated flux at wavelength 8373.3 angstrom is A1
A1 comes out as 6.5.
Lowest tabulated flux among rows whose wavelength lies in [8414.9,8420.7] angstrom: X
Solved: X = 6.45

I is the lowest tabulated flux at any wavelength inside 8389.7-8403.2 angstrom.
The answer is 6.4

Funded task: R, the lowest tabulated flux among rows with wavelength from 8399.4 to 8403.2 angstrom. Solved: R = 6.49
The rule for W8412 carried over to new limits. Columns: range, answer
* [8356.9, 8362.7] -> 6.57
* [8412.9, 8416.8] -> 6.48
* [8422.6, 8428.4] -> 6.44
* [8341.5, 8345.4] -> 6.59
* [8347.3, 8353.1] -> 6.63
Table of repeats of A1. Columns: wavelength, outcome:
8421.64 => 6.44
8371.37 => 6.51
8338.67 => 6.49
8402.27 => 6.49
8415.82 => 6.48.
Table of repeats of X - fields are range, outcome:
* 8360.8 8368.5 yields 6.52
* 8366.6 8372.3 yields 6.51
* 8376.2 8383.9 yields 6.41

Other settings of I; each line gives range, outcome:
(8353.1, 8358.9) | 6.65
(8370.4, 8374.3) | 6.5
